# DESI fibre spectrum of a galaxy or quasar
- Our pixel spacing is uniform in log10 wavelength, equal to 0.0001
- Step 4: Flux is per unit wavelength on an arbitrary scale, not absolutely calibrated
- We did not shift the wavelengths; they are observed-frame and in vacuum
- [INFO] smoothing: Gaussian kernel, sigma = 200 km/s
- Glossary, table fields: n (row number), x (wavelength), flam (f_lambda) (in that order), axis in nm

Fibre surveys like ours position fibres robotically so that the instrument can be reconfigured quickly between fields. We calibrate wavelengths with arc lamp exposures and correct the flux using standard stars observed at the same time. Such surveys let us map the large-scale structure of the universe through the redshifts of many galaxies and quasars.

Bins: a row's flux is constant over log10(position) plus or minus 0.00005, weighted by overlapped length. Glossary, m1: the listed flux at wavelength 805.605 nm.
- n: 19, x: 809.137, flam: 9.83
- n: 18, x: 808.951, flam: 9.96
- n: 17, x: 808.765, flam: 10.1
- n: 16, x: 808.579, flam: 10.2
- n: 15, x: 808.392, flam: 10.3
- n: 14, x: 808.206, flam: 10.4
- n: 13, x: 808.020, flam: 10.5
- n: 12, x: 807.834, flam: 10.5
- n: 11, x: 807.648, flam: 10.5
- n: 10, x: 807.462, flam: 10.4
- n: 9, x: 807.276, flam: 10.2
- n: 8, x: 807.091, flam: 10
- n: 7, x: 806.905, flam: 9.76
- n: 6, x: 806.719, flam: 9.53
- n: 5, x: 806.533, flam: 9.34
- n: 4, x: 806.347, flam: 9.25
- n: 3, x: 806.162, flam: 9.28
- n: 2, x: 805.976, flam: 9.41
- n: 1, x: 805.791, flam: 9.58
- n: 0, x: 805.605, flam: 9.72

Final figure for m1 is 9.72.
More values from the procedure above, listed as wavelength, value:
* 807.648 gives 10.5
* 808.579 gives 10.2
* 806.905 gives 9.76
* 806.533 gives 9.34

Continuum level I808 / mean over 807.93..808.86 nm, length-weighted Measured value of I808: 10.3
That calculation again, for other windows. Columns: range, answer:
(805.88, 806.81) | 9.36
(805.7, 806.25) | 9.43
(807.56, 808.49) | 10.4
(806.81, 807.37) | 9.99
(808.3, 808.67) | 10.2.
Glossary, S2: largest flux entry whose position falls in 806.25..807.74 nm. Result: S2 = 10.5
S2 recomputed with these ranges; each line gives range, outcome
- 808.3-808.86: 10.3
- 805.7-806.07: 9.58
